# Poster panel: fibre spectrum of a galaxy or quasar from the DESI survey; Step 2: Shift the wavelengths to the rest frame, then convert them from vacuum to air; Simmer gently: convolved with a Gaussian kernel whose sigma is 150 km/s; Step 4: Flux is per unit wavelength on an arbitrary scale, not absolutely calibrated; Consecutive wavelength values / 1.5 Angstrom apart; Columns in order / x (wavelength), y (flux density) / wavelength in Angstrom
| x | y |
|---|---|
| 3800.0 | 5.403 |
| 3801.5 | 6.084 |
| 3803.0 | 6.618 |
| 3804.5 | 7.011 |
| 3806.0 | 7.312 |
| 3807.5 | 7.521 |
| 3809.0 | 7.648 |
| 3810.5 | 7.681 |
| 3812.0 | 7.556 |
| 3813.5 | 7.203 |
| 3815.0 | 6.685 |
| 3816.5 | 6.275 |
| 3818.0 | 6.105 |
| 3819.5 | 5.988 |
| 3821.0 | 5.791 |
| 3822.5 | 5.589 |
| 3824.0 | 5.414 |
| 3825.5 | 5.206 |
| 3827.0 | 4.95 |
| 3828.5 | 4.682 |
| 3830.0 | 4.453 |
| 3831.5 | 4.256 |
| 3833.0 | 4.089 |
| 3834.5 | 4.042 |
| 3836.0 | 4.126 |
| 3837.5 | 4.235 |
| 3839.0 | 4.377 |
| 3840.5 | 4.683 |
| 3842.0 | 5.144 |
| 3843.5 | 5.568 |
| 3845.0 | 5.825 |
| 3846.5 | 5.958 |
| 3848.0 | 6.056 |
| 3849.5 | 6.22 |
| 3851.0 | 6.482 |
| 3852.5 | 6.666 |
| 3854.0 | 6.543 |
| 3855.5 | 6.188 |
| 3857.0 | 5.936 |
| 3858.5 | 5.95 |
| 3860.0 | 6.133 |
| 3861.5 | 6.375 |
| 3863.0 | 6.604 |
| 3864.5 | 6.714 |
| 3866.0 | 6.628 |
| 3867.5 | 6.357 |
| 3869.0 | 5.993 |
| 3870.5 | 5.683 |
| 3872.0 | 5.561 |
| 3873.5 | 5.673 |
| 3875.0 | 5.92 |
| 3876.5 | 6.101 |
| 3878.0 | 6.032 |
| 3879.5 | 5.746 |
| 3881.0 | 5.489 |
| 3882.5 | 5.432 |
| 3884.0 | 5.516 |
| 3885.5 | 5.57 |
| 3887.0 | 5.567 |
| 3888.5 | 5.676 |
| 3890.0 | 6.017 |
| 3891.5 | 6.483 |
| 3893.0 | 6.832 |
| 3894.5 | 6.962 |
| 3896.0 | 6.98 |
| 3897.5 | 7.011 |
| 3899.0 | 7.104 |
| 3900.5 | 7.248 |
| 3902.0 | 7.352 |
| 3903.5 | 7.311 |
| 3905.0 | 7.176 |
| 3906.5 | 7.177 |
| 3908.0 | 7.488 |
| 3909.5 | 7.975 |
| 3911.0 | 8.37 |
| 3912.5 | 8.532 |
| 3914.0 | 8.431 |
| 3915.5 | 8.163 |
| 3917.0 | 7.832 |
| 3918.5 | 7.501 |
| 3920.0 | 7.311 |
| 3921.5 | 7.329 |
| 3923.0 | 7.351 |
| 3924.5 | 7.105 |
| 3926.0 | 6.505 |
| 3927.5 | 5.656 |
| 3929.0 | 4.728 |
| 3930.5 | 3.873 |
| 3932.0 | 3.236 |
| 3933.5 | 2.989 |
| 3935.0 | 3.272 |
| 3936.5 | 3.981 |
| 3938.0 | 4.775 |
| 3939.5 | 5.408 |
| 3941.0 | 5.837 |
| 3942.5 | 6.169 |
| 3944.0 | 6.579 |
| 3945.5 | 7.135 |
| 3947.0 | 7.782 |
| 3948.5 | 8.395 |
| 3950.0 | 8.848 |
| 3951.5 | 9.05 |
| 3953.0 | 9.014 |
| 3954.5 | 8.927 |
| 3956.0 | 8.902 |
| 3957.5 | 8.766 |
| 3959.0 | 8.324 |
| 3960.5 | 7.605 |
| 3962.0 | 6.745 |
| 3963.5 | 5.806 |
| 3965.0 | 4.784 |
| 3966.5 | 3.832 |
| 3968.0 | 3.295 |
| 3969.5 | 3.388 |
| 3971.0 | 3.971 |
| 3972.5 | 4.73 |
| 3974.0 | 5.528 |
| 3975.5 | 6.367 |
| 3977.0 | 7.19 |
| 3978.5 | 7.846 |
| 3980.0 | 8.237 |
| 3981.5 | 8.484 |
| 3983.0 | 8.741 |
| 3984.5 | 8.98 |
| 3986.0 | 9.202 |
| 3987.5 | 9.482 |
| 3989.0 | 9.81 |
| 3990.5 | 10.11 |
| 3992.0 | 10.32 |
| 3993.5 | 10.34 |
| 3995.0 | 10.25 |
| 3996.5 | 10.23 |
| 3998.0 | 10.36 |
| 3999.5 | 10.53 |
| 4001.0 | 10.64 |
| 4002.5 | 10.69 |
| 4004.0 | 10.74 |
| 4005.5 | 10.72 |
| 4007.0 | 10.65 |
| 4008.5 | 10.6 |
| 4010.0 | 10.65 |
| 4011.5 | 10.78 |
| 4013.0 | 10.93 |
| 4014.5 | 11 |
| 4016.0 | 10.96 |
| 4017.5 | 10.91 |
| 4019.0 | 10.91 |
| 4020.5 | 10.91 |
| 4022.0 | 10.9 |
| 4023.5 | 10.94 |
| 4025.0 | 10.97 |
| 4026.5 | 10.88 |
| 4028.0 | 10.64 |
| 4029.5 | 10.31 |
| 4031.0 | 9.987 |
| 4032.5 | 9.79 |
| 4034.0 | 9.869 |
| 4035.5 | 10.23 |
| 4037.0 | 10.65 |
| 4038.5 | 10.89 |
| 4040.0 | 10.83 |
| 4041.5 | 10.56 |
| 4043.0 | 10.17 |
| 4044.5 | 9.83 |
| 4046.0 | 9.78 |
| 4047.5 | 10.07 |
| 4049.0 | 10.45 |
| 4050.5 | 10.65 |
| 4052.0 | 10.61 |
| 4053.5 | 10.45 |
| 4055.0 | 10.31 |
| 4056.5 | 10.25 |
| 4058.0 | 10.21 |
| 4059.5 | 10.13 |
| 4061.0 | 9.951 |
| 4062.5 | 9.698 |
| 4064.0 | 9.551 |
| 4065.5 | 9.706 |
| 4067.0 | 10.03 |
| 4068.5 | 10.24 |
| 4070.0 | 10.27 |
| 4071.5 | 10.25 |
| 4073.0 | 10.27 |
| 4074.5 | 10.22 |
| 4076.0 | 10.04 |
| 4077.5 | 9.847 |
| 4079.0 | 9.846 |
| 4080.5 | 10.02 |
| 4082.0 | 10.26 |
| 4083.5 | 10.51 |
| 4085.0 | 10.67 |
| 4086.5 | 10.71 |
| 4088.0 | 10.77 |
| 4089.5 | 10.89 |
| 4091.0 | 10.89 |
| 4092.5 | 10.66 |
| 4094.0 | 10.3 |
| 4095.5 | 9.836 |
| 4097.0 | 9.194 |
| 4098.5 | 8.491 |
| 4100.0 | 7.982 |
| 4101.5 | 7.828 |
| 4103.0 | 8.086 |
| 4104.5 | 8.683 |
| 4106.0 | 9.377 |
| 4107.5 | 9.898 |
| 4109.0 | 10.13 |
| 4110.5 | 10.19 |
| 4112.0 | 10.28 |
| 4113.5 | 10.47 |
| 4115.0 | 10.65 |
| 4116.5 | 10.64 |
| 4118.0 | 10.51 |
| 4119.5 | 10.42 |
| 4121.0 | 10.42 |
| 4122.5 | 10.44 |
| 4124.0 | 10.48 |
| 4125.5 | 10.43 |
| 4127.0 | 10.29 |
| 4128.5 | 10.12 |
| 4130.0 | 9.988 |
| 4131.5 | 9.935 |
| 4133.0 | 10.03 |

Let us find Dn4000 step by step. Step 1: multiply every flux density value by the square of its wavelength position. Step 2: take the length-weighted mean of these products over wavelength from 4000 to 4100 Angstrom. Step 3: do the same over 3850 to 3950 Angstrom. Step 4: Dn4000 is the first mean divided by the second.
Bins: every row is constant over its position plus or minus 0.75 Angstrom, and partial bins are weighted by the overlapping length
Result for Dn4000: 1.7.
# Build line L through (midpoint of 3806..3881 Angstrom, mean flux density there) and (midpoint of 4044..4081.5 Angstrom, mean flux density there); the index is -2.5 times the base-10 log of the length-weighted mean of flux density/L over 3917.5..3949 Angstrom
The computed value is 0.28 mag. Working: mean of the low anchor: 5.86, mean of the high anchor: 10.1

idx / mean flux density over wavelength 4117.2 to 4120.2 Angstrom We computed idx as 10.5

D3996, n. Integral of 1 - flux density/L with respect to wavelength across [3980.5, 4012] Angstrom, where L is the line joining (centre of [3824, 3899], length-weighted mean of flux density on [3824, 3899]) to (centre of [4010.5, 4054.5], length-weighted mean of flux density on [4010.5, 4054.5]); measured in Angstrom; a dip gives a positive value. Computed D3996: -1.8 Angstrom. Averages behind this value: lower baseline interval 5.74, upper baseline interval 10.5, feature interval 10.1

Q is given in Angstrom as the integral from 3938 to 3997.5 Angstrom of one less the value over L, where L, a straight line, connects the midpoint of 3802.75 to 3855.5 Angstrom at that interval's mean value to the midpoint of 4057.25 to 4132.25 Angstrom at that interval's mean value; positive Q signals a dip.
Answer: 3.7 Angstrom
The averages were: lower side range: 5.83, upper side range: 10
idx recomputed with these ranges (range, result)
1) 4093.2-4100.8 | 9.16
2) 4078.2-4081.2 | 9.93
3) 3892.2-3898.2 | 6.94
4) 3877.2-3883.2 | 5.68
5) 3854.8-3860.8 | 6.05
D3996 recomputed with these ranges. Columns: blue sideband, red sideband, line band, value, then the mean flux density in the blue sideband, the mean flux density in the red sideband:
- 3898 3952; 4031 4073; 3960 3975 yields 5.54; 6.68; 10.2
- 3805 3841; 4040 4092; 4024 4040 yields -1.40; 5.68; 10.2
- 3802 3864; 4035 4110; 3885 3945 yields 6.90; 5.89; 10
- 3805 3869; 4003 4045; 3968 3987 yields 5.41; 5.89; 10.6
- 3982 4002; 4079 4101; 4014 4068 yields -2.18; 9.91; 10.1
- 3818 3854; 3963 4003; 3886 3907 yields -1.37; 5.26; 7.89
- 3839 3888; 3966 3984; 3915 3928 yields -2.66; 5.92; 6.04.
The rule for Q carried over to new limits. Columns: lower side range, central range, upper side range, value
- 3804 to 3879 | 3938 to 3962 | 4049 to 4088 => 0.9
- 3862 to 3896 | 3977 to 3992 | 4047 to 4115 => -1.6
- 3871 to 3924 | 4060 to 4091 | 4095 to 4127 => -3.2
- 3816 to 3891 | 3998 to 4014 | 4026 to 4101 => -3.2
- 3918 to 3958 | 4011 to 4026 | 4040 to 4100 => -3.8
